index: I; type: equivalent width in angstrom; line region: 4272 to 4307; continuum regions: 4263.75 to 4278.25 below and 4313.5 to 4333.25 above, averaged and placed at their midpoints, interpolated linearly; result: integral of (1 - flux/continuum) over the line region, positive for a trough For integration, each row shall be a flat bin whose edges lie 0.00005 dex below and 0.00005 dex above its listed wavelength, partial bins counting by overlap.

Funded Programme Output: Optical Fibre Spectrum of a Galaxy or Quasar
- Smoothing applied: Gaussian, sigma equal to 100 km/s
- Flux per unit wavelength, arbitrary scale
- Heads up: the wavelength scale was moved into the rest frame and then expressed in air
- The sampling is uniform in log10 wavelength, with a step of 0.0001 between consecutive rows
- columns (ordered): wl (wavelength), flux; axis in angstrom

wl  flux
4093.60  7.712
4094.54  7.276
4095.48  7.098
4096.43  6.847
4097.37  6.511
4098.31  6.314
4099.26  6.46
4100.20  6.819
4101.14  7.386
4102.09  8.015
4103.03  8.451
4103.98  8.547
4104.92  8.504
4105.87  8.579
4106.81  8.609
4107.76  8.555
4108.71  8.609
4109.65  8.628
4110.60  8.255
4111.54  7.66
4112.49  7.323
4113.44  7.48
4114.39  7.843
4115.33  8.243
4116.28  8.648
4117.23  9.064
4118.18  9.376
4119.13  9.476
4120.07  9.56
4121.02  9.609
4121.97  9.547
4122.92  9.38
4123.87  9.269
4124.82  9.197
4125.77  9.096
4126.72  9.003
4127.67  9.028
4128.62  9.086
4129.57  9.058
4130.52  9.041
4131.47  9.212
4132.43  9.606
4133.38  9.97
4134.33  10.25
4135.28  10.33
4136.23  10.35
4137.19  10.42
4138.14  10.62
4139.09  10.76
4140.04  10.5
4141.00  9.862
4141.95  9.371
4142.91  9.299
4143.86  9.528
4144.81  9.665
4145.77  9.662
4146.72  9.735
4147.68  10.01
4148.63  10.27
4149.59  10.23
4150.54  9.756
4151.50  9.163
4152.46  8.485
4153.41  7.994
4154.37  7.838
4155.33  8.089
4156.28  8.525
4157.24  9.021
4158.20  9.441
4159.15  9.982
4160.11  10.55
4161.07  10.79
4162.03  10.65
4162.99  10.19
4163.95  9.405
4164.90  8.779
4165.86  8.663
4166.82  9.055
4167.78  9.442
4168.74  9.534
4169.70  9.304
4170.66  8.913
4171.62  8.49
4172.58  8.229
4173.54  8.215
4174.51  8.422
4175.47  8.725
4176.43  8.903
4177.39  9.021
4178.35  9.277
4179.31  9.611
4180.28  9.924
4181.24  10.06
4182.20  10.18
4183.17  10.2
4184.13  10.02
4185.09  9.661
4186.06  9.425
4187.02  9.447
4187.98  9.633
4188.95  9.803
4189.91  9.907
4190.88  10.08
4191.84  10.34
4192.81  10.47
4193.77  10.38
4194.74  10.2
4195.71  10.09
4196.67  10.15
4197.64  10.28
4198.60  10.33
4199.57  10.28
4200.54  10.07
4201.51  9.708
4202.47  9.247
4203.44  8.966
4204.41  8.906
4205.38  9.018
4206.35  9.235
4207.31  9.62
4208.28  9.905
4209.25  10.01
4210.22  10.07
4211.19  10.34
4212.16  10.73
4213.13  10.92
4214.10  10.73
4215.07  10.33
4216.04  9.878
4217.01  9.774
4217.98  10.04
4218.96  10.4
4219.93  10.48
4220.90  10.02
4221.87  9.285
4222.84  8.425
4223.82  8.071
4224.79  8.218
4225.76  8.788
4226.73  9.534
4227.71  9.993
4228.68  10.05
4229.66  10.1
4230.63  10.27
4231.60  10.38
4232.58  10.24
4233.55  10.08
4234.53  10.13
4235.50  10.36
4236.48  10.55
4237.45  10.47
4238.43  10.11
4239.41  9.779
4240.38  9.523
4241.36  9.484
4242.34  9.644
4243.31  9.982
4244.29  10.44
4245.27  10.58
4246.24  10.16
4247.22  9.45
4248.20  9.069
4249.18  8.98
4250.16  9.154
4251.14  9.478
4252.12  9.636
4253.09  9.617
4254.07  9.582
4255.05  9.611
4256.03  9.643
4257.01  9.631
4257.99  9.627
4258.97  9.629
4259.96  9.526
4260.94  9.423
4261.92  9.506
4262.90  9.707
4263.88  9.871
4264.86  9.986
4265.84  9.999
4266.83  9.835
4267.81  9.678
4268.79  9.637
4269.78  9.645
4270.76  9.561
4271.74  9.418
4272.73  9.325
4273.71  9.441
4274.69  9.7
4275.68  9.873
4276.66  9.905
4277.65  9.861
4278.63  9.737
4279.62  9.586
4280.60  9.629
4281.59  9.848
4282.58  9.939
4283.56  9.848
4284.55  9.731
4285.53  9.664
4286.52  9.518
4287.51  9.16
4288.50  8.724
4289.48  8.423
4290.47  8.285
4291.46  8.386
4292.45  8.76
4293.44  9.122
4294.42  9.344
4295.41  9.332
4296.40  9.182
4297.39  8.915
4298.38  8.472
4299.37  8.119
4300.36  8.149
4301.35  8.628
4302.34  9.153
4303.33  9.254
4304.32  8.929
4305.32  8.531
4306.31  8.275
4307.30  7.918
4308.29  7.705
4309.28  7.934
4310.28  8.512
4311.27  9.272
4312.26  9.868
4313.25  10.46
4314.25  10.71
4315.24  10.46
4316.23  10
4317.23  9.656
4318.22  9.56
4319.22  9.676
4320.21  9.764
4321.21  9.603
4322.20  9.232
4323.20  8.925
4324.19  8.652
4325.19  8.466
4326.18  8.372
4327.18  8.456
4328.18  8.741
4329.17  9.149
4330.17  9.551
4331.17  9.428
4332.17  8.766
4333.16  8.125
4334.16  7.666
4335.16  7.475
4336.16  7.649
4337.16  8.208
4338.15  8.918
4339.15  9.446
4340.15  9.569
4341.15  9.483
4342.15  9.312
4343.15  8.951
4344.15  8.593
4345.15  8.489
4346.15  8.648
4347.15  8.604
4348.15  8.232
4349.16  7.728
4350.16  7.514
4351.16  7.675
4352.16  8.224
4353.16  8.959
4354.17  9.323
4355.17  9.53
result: 1.5 angstrom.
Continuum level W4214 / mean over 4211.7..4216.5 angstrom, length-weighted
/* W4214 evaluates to 10.5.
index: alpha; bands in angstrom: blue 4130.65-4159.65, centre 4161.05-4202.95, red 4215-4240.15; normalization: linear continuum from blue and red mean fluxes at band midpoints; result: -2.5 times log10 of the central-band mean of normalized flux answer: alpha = 0.01 mag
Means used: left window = 9.59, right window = 9.83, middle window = 9.61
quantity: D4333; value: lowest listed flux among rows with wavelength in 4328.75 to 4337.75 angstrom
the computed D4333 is 7.475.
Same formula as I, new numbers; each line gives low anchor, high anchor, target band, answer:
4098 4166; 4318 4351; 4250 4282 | -2.9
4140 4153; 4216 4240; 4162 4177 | 1.1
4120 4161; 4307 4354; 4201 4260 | -3.5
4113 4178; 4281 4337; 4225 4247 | -2.1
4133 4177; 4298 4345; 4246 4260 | -0.6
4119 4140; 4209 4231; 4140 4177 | 1.6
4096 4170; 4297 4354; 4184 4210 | -2.5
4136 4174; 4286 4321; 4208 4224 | -1.2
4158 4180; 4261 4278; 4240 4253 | -0.1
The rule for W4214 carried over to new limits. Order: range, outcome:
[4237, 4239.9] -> 10.1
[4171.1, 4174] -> 8.33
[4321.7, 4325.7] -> 8.84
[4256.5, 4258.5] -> 9.63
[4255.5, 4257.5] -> 9.64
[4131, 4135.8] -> 9.88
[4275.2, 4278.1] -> 9.88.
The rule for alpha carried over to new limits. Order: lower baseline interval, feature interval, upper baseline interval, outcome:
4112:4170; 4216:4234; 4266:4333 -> -0.04 mag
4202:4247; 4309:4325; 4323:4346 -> -0.07 mag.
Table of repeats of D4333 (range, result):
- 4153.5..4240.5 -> 7.838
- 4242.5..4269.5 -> 8.98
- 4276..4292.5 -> 8.285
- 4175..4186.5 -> 8.725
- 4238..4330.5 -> 7.705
